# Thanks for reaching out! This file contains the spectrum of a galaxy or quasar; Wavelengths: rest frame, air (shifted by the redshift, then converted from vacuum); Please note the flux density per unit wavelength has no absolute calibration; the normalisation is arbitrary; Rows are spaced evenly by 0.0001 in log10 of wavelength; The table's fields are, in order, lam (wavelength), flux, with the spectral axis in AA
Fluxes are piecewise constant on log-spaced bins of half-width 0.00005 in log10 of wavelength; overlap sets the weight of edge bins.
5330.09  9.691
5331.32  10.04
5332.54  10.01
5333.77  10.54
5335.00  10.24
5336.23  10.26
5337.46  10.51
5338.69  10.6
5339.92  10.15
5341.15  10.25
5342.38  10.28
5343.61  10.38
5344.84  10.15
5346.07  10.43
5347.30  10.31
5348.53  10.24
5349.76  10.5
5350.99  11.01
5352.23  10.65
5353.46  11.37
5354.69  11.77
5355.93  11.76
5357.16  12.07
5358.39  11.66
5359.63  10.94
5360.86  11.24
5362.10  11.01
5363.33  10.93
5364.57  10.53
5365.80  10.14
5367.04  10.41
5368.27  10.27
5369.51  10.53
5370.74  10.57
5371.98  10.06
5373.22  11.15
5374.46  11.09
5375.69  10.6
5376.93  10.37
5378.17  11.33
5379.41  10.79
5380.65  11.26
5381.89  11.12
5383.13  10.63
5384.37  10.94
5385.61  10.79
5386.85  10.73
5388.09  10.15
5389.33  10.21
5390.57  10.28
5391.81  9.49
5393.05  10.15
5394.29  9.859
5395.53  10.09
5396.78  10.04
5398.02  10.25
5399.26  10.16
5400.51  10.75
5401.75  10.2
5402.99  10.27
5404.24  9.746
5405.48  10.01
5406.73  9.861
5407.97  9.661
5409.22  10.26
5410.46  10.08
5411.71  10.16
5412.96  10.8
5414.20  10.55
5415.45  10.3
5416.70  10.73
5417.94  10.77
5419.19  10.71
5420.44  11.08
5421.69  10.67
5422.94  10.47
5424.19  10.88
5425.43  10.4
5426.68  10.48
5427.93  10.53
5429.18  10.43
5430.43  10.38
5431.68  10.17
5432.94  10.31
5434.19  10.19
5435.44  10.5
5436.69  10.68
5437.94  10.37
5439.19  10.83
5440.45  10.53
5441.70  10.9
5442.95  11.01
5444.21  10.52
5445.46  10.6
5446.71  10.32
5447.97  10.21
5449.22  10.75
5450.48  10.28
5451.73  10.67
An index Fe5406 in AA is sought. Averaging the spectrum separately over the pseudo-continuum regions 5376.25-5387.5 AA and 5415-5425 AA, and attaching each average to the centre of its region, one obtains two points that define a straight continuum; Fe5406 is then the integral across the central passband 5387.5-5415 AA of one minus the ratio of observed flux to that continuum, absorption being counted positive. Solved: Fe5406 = 1.7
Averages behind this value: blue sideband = 10.9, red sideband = 10.7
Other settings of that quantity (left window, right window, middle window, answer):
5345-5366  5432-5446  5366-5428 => 1.9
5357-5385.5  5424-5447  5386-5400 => 0.8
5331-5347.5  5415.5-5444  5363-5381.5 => -0.5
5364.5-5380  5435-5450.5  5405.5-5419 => 0.4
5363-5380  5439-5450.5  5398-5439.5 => 0.8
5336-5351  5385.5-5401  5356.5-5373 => -0.8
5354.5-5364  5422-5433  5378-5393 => 0.6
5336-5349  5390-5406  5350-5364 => -1.4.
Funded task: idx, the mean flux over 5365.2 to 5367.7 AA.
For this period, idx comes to 10.3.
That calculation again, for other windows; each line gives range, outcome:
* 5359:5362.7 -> 11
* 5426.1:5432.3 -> 10.4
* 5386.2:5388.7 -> 10.4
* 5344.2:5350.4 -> 10.3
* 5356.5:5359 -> 11.9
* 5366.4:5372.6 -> 10.4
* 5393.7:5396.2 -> 9.96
